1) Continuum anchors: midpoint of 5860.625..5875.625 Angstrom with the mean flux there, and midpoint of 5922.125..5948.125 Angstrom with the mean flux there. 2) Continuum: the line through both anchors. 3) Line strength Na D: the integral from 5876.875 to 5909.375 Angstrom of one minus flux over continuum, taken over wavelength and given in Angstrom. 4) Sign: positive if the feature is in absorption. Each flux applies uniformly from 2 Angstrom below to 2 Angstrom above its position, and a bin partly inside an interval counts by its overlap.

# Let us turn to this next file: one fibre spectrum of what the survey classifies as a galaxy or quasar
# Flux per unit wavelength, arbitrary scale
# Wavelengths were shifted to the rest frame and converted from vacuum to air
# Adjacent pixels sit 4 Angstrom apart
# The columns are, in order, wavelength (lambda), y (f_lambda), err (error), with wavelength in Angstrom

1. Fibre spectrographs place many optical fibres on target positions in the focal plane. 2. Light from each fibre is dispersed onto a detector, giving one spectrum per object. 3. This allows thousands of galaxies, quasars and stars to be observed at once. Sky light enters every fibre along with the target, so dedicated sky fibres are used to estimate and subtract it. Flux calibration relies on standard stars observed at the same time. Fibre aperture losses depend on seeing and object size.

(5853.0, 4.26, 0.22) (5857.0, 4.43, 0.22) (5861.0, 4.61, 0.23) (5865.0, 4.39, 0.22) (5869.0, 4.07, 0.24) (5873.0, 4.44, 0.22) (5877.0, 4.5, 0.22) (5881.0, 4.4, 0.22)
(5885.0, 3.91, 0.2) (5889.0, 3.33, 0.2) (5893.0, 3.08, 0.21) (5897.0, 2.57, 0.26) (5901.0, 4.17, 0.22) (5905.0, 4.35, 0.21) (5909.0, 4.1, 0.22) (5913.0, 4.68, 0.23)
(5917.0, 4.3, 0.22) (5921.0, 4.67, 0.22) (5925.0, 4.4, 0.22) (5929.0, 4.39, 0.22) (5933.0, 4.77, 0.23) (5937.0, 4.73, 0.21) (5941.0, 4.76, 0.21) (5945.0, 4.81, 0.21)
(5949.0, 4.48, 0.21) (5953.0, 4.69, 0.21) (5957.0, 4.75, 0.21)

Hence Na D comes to 5.0 Angstrom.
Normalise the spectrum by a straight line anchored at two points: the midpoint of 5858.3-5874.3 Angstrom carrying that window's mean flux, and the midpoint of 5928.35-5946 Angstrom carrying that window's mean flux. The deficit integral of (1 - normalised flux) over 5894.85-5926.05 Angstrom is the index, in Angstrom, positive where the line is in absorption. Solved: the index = 3.0 Angstrom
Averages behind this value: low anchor 4.38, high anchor 4.71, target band 4.14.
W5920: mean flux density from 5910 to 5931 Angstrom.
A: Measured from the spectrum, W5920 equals 4.47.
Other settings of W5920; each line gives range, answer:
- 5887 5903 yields 3.29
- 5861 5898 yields 3.93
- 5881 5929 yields 4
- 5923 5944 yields 4.62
